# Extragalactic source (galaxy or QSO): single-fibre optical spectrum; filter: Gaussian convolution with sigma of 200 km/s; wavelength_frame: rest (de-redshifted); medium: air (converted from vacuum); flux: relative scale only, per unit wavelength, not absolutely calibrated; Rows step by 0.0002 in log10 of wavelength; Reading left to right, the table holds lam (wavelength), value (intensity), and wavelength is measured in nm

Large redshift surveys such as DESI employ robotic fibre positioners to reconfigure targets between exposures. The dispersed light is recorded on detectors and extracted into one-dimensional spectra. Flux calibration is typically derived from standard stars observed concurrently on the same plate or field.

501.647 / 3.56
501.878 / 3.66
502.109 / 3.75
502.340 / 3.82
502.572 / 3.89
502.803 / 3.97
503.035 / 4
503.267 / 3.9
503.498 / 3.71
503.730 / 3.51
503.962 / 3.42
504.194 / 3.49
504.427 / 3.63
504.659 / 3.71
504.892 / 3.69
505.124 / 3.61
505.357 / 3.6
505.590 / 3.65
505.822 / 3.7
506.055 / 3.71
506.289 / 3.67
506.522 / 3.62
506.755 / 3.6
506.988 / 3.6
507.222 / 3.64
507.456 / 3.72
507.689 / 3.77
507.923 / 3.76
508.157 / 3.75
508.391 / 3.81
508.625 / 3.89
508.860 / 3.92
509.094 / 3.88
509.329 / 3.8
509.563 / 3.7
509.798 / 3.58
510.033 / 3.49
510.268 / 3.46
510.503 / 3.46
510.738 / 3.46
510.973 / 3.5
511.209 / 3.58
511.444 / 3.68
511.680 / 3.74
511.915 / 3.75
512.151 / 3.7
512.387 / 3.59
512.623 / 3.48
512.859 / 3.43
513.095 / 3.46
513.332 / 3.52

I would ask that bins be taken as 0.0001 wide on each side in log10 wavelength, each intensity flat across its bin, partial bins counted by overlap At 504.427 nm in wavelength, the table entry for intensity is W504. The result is 3.63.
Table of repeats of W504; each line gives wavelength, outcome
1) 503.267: 3.9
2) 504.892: 3.69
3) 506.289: 3.67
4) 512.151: 3.7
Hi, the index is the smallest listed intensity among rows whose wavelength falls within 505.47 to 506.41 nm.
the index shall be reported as 3.65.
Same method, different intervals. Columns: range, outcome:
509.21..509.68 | 3.7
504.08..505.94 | 3.49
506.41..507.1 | 3.6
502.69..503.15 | 3.97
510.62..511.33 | 3.46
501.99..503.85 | 3.51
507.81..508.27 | 3.75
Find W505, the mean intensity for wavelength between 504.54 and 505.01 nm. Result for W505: 3.7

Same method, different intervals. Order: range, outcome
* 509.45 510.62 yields 3.54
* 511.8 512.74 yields 3.63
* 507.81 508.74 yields 3.8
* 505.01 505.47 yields 3.6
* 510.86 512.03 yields 3.65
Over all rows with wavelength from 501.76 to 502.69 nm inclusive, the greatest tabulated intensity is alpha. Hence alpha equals 3.89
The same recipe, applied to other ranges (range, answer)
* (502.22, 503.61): 4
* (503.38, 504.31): 3.71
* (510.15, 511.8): 3.74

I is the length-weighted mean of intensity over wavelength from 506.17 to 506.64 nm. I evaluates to 3.64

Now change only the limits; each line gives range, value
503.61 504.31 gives 3.48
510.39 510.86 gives 3.46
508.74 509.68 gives 3.82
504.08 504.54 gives 3.55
